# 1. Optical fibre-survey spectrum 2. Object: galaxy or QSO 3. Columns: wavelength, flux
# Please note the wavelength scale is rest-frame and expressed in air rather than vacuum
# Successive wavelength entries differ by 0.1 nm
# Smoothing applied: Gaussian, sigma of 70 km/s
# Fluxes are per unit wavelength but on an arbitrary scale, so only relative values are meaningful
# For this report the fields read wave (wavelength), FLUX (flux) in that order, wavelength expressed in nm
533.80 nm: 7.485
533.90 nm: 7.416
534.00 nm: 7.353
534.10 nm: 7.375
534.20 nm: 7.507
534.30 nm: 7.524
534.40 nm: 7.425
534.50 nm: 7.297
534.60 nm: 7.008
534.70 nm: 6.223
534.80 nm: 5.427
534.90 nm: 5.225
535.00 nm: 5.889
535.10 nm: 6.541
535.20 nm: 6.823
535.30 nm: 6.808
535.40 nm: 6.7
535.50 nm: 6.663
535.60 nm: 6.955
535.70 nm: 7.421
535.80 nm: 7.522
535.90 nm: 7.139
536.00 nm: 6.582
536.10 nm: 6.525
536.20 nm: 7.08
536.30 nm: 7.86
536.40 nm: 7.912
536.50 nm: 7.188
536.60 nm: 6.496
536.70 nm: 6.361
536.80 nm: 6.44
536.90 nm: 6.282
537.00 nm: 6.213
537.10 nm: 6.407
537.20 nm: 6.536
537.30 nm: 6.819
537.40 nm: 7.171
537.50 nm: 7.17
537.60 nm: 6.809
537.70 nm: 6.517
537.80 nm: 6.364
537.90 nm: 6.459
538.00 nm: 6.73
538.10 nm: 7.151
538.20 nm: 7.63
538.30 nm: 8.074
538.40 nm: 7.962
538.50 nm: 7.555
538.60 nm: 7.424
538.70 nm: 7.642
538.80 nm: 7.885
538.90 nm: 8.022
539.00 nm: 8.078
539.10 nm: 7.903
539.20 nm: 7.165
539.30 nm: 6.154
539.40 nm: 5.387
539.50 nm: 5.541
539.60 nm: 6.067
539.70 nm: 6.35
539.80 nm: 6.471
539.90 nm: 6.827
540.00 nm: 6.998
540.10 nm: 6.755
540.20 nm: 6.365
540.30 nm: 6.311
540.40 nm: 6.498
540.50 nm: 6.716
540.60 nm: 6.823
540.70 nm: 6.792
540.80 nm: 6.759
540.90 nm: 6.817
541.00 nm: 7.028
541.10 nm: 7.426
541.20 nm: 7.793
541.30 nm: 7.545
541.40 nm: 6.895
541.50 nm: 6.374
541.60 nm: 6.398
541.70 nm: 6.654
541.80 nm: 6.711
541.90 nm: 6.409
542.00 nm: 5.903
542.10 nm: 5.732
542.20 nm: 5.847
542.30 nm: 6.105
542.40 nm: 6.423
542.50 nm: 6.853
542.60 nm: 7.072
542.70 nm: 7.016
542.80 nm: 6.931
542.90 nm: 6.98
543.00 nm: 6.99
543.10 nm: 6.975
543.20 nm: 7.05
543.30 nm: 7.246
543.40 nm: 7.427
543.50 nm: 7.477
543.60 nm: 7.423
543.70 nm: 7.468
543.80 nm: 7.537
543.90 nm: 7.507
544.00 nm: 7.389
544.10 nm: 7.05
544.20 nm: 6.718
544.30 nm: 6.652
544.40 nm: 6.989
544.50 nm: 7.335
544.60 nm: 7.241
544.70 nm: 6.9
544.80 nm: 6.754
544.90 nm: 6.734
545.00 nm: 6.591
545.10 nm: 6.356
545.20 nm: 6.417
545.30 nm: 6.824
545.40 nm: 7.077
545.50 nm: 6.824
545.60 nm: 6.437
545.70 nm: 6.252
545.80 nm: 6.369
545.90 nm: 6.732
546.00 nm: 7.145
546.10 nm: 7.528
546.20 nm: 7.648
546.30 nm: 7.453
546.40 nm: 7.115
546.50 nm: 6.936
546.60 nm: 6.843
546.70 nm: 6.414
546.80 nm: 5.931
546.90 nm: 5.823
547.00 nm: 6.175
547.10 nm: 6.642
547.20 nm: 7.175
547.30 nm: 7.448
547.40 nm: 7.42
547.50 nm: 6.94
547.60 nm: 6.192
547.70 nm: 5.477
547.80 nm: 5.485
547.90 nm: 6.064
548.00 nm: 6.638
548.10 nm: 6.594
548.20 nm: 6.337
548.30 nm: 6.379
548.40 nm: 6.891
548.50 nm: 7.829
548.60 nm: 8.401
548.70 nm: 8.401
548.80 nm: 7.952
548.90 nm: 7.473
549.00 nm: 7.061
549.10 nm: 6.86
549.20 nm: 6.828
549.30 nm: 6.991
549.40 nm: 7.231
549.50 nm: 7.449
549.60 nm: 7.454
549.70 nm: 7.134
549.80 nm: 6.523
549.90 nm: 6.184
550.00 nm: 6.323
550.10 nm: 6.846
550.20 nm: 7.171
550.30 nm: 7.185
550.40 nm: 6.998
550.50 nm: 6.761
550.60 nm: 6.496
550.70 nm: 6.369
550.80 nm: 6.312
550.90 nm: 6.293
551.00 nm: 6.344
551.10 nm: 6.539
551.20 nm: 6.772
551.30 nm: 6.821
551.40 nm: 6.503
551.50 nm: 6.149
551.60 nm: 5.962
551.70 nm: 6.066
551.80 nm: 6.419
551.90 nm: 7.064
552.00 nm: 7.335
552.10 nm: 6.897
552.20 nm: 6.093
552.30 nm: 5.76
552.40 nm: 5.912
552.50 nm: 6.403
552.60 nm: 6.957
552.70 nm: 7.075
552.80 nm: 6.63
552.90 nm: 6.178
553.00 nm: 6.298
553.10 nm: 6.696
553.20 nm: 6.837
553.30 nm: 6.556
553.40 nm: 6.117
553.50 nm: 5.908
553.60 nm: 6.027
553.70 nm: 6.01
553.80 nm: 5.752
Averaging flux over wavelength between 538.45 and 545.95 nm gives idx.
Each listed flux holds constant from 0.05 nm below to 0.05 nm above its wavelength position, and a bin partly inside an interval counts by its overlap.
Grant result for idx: 6.86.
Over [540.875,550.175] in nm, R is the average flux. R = 6.87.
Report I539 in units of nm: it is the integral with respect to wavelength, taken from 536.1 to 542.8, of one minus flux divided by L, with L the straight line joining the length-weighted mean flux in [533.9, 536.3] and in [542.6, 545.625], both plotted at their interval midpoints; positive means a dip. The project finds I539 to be 0.10 nm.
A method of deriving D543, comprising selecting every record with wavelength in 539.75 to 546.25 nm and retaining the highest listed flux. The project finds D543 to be 7.793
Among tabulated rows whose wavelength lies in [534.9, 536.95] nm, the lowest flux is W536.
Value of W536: 5.889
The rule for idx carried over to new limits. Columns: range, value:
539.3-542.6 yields 6.55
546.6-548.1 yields 6.44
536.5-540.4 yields 6.85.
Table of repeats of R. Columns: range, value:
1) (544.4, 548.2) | 6.7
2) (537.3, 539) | 7.29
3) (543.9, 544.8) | 7.04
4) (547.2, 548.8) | 6.88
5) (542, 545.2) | 6.9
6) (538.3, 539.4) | 7.5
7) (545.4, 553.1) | 6.74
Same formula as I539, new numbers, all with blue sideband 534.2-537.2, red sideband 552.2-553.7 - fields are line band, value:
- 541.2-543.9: -0.10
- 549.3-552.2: -0.13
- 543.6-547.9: -0.18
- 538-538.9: -0.13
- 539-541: 0.02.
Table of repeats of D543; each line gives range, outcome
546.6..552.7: 8.401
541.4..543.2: 7.072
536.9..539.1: 8.078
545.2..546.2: 7.648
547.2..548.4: 7.448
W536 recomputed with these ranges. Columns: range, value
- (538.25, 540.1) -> 5.387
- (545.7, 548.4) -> 5.477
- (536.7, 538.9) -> 6.213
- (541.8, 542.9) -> 5.732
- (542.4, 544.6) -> 6.652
